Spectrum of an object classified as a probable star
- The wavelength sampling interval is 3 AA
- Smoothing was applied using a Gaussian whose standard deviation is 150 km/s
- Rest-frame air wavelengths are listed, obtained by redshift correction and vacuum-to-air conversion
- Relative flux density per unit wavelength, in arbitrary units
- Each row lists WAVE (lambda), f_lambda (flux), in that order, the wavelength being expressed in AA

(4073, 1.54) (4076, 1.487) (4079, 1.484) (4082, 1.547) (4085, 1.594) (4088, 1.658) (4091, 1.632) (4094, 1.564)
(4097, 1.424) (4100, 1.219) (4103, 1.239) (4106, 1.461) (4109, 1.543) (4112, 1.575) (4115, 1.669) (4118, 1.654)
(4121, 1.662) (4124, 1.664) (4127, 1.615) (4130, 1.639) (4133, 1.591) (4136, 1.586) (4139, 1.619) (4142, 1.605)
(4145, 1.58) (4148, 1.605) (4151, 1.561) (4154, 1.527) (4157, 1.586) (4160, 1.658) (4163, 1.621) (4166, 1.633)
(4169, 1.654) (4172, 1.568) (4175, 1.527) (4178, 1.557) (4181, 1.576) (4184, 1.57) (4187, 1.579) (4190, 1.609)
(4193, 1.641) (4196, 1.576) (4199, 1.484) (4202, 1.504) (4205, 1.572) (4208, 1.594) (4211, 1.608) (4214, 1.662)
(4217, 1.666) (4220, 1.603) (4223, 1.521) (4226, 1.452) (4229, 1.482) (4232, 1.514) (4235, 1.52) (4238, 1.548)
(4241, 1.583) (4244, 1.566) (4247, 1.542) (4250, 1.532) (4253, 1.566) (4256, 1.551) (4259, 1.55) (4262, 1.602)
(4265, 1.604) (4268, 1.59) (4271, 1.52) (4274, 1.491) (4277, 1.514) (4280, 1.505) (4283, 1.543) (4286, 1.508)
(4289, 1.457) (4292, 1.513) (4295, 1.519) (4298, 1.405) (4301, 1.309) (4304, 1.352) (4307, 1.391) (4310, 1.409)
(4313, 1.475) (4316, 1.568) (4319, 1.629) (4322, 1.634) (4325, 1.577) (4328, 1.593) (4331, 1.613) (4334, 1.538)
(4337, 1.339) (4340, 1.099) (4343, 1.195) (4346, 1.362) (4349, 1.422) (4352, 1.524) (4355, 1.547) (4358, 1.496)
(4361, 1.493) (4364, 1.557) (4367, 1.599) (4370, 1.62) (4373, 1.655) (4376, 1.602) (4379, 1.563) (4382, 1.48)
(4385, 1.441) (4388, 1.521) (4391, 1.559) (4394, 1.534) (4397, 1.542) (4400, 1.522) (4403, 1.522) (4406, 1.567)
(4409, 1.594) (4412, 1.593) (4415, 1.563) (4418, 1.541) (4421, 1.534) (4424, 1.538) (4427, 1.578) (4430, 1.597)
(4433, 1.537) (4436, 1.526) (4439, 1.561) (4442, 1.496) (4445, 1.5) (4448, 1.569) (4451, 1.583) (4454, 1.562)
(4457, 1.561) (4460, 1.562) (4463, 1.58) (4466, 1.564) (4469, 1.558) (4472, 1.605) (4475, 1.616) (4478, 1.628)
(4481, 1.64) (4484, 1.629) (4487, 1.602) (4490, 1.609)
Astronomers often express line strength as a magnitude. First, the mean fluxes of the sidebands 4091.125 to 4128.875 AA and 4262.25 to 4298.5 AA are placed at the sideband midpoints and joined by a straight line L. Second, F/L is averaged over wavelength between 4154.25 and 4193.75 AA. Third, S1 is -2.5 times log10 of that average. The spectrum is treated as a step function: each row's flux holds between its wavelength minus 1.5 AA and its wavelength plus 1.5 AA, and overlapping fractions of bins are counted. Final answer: -0.05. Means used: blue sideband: 1.53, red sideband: 1.52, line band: 1.6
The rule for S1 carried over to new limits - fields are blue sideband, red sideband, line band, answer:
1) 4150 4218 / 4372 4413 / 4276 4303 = 0.07 mag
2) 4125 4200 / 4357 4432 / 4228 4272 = 0.02 mag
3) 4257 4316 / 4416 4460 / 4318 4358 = 0.03 mag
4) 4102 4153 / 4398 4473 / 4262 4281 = 0.02 mag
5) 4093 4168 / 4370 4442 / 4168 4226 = -0.01 mag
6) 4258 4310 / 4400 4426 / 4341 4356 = 0.09 mag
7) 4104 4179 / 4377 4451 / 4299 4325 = 0.06 mag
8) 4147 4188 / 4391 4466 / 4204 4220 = -0.03 mag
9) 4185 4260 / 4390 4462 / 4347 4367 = 0.03 mag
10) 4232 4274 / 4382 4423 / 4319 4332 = -0.04 mag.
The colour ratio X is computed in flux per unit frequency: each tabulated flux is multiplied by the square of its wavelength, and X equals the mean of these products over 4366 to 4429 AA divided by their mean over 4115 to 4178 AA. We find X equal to 1.1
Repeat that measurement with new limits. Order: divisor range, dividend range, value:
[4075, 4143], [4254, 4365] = 1.05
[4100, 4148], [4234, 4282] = 1.05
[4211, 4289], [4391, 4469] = 1.09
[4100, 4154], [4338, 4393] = 1.06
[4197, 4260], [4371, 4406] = 1.07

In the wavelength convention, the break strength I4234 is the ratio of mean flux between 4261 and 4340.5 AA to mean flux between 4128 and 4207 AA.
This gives 0.9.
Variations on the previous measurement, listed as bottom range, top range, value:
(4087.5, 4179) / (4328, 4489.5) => 0.98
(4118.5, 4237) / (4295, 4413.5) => 0.95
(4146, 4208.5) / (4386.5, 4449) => 0.98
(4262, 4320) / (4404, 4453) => 1.04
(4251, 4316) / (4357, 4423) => 1.04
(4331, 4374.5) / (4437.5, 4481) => 1.07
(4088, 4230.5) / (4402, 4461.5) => 0.99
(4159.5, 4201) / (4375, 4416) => 0.97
